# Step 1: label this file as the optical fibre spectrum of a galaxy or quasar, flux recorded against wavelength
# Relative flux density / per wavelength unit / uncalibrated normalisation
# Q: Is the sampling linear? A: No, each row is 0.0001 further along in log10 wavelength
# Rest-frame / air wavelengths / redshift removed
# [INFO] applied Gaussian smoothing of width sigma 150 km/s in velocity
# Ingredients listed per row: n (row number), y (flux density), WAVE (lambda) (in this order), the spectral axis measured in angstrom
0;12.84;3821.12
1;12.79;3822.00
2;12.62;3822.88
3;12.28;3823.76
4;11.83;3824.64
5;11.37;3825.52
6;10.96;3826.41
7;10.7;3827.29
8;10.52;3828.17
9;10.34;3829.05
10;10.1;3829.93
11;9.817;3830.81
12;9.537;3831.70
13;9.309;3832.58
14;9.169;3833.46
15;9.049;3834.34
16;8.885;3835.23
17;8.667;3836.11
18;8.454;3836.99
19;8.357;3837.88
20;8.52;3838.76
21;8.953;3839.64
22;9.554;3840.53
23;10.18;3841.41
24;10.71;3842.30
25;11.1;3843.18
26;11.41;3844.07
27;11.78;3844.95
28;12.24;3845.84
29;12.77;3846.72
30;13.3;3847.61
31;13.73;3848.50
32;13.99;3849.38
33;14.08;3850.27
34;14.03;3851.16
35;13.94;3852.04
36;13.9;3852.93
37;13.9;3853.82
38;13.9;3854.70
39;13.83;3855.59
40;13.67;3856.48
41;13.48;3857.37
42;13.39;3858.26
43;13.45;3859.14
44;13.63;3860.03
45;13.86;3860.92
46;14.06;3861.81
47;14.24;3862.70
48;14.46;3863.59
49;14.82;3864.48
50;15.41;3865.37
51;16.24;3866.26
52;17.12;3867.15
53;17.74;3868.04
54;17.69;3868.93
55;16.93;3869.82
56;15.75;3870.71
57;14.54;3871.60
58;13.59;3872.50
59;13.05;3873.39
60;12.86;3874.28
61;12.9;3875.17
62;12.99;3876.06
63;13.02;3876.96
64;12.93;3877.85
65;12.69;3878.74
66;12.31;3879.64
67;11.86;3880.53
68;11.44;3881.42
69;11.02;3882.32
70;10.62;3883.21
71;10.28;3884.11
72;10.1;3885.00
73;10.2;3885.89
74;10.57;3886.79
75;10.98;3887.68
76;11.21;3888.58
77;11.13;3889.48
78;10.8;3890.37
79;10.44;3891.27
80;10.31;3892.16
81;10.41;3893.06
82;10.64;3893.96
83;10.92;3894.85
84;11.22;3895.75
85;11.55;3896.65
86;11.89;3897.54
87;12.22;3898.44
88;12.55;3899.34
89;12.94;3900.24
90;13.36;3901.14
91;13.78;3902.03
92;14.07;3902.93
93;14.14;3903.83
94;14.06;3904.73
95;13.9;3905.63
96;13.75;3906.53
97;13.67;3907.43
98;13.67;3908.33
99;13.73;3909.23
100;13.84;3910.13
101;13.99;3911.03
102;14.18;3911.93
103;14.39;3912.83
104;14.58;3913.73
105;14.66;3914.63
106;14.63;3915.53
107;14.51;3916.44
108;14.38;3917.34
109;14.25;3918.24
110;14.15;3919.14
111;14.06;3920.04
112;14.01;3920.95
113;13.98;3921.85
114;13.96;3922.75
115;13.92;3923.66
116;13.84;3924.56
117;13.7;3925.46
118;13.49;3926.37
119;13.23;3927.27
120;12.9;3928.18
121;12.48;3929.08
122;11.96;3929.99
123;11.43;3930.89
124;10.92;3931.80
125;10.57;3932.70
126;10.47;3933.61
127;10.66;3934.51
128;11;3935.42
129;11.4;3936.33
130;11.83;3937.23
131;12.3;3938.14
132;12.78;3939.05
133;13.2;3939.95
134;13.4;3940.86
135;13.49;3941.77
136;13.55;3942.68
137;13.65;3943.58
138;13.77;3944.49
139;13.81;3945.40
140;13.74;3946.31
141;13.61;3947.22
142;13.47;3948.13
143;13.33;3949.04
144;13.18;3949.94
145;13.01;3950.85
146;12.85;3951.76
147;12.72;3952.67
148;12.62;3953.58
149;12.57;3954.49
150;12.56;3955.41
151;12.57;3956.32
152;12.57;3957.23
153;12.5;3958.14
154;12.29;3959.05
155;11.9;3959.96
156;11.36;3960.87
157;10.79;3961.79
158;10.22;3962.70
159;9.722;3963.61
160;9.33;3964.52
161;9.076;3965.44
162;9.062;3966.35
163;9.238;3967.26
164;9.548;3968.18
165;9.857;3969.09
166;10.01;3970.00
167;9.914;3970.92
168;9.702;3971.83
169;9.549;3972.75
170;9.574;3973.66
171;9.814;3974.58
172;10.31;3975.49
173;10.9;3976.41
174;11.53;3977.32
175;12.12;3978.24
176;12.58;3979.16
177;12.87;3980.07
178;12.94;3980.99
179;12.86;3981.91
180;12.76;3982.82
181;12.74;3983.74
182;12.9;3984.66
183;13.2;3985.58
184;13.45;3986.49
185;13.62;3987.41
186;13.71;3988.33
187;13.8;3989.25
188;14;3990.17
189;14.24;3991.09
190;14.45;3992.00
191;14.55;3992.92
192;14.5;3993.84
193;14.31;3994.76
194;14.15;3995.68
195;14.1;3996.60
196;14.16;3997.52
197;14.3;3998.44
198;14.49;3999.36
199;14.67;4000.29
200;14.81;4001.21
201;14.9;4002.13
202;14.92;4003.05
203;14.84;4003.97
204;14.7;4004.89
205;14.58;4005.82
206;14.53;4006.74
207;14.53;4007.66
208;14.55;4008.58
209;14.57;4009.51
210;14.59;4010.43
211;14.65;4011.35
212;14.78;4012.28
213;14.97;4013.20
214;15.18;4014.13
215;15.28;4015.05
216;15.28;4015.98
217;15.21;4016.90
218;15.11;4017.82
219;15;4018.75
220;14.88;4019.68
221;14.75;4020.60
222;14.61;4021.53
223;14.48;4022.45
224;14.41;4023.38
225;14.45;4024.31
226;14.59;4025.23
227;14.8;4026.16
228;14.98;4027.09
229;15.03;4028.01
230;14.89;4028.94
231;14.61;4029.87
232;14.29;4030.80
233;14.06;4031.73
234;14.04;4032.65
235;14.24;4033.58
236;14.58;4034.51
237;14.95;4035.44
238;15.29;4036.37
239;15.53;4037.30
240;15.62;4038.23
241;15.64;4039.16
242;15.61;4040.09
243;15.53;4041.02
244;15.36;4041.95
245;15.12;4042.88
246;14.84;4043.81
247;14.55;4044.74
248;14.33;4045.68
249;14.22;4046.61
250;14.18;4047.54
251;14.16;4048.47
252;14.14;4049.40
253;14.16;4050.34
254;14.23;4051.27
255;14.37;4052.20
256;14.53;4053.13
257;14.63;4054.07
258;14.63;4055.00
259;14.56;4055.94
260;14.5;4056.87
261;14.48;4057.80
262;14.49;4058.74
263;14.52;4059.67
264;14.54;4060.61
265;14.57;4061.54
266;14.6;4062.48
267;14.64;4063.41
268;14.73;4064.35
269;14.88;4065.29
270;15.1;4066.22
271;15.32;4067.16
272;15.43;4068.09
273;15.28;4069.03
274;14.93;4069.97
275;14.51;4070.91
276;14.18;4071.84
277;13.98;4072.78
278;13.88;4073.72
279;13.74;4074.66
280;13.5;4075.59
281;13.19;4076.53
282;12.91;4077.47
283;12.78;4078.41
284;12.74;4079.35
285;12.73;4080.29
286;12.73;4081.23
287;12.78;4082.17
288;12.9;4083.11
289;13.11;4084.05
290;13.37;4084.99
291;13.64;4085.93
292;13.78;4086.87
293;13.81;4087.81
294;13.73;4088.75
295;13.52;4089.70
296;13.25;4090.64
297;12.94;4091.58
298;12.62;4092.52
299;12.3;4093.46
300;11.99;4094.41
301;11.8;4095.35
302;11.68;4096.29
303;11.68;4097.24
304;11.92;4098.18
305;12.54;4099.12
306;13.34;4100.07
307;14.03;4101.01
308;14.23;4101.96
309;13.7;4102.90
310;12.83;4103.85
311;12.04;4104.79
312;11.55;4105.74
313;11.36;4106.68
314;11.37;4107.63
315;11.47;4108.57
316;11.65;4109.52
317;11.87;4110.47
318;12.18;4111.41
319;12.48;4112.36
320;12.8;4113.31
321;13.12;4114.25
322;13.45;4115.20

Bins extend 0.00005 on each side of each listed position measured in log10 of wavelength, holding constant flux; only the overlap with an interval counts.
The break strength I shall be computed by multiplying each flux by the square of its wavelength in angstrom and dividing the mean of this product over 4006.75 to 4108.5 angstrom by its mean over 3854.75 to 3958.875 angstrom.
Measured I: 1.2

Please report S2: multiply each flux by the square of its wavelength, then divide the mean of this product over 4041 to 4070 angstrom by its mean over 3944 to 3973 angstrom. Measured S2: 1.3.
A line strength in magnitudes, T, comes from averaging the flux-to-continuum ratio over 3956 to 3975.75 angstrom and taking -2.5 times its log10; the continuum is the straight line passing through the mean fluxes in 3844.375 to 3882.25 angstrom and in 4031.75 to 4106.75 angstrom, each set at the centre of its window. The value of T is 0.32 mag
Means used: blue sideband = 13.9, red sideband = 13.9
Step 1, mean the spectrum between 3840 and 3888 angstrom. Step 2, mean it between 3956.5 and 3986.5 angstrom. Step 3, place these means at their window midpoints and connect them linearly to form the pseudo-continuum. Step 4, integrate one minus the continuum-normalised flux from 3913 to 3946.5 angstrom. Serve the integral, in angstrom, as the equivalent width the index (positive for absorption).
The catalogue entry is -3.3 angstrom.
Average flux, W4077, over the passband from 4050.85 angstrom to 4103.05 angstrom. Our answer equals 13.7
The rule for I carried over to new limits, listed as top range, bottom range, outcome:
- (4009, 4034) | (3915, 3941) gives 1.20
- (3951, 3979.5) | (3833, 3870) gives 0.91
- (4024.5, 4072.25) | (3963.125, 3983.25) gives 1.44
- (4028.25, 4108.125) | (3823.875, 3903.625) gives 1.26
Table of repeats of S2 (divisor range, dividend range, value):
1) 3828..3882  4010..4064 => 1.28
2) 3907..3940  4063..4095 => 1.12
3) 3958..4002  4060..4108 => 1.16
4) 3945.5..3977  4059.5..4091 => 1.30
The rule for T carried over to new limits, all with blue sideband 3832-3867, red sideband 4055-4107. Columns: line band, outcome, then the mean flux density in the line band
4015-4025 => -0.126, 14.8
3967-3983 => 0.191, 10.9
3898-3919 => -0.104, 13.9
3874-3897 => 0.105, 11.3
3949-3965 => 0.079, 12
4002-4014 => -0.121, 14.7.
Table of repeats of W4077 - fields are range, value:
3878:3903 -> 11.5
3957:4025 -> 13.1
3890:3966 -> 12.7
